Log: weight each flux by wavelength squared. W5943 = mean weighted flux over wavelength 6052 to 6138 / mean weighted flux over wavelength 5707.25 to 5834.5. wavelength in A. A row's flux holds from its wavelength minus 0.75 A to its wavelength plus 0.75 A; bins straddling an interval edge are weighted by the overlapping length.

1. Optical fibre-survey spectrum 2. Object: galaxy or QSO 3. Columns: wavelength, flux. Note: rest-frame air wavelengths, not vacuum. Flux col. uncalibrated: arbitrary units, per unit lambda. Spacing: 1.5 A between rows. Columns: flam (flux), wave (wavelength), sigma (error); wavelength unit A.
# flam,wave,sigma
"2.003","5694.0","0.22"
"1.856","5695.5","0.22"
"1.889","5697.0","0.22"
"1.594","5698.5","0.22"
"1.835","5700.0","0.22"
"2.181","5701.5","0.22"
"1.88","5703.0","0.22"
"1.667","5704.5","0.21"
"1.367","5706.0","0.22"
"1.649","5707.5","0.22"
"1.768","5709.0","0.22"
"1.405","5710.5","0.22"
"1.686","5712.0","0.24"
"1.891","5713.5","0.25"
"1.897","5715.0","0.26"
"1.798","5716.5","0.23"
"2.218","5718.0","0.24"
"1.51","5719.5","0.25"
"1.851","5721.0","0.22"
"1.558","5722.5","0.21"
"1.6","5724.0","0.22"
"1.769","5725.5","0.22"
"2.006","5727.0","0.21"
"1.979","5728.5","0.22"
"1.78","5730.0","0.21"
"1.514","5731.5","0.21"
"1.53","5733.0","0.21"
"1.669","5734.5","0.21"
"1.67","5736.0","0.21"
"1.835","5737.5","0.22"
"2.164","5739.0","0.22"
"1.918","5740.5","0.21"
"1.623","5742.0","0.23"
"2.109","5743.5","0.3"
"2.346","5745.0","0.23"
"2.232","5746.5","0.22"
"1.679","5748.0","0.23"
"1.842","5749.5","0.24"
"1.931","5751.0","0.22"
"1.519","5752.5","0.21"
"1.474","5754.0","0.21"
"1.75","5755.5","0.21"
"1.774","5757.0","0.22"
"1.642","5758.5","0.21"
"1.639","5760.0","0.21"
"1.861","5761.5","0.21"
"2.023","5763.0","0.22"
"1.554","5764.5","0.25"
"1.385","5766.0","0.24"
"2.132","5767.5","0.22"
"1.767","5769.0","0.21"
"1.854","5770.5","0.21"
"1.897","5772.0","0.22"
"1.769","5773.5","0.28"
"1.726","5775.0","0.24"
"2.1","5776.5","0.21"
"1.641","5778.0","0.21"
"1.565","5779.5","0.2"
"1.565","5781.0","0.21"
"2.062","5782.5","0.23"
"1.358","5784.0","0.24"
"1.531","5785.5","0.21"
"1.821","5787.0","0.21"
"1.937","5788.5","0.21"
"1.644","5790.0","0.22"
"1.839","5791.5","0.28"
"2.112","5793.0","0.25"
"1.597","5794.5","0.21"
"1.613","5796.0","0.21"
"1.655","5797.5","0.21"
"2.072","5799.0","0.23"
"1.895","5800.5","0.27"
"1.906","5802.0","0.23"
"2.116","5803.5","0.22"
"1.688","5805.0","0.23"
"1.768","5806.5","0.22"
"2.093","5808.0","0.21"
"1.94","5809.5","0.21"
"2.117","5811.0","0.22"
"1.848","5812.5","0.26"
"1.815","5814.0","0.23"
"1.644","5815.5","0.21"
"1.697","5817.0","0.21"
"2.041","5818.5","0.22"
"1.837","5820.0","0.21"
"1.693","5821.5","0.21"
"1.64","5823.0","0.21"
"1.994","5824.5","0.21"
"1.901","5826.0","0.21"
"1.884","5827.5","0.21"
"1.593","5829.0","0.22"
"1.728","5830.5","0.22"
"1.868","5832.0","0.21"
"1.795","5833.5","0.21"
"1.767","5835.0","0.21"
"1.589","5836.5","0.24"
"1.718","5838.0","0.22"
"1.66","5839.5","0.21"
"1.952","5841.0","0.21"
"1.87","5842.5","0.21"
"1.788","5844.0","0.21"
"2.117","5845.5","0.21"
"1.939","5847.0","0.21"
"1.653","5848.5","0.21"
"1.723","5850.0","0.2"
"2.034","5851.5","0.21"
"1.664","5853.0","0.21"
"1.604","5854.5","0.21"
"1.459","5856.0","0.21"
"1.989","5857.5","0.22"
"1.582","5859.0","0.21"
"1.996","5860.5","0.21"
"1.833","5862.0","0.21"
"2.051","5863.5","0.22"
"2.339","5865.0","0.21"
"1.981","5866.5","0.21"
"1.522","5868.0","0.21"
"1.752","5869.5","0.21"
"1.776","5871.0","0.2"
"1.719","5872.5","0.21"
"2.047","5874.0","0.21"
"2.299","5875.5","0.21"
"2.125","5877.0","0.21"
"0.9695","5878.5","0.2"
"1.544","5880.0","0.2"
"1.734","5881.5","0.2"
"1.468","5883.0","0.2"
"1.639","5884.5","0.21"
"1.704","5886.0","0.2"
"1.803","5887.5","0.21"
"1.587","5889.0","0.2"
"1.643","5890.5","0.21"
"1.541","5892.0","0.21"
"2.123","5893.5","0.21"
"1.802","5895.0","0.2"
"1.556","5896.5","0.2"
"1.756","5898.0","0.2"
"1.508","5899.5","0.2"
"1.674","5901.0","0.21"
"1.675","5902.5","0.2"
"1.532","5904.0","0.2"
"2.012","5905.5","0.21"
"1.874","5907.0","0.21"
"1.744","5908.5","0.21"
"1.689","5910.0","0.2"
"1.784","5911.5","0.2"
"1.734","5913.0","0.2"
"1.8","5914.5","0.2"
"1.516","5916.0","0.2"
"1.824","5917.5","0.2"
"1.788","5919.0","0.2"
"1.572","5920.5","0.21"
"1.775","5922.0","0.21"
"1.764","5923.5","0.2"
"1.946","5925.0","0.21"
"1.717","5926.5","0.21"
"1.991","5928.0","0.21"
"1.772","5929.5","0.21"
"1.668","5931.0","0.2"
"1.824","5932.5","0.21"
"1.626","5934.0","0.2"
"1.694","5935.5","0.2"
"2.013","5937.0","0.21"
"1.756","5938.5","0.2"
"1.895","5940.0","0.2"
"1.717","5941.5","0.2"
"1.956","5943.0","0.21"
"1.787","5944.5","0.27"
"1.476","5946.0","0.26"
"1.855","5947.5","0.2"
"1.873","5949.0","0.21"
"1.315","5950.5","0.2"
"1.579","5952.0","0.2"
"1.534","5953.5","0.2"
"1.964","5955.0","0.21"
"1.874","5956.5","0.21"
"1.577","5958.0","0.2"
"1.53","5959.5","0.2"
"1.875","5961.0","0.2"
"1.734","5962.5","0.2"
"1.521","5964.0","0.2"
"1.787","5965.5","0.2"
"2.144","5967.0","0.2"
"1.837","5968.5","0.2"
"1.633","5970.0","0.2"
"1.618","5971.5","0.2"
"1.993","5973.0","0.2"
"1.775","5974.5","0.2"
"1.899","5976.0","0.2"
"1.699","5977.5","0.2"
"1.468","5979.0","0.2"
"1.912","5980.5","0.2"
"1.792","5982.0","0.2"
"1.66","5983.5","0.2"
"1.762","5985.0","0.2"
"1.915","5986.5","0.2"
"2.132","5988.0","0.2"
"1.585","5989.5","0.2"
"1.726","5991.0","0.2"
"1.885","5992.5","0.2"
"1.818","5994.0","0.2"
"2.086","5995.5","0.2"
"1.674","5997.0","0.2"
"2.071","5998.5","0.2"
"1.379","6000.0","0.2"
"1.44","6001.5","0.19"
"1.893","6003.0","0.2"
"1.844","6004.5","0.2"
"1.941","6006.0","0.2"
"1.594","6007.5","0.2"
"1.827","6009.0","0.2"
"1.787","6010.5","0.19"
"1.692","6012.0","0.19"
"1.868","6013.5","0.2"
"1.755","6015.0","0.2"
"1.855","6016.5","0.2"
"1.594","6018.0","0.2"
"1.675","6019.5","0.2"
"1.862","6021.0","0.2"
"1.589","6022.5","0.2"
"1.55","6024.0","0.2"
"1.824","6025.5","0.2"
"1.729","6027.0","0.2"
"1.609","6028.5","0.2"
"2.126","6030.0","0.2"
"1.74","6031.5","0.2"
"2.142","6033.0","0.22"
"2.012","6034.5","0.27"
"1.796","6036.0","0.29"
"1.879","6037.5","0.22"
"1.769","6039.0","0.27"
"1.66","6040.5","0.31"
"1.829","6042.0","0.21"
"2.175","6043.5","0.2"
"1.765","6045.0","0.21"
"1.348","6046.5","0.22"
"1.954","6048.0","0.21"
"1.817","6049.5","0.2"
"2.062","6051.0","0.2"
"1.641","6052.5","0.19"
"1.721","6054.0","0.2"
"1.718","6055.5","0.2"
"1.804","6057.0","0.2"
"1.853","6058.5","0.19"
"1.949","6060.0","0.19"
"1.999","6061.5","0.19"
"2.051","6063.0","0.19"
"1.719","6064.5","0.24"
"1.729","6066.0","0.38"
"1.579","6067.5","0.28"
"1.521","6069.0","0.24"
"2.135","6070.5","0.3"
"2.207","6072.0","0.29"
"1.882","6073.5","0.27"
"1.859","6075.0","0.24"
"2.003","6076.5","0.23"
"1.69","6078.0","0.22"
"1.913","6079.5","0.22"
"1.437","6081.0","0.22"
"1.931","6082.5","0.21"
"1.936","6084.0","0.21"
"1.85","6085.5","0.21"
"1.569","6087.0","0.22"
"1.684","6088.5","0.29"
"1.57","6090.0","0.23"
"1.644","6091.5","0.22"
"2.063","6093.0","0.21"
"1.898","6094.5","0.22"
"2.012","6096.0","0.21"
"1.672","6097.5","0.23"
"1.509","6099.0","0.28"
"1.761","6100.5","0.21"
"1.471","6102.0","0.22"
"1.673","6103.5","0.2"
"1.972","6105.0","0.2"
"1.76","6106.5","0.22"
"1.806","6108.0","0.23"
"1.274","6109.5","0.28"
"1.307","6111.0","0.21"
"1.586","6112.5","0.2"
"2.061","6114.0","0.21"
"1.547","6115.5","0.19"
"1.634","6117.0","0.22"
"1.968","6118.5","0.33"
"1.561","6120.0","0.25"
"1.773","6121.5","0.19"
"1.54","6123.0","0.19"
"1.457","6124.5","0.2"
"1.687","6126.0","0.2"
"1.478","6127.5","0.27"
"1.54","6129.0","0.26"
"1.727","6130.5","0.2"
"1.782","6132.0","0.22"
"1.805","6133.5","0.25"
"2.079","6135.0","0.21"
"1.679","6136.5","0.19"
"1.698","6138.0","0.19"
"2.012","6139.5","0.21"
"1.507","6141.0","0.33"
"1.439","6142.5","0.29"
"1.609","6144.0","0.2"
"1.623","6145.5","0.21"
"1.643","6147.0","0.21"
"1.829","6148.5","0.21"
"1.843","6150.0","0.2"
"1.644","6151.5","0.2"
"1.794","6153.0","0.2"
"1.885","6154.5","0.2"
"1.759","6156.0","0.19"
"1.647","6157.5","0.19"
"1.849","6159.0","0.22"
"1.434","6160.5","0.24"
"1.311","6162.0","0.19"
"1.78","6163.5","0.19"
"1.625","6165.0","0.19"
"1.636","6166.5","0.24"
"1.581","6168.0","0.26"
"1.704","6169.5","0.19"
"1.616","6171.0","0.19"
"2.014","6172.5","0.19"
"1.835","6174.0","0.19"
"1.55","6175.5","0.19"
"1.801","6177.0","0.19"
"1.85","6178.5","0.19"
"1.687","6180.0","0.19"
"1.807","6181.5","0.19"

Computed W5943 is 1.08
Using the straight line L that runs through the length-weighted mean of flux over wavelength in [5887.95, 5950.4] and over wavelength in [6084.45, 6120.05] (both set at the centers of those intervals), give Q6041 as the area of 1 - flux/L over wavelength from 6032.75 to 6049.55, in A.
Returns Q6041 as -1.14 A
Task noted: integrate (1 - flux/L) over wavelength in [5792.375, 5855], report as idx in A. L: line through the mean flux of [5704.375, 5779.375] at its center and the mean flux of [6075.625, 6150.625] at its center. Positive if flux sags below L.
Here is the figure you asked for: -2.2 A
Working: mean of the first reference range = 1.78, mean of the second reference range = 1.71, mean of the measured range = 1.82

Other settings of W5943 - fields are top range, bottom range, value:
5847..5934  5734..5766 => 1.02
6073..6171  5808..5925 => 1.04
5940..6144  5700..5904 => 1.07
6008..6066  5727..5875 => 1.08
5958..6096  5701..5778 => 1.11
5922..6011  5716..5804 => 1.06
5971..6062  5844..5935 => 1.06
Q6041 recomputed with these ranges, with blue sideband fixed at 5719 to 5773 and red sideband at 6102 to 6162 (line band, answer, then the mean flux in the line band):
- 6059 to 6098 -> -3.0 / 1.83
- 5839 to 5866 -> -1.4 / 1.85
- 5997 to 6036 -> -1.4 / 1.77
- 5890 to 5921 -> 0.4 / 1.72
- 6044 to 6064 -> -1.4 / 1.82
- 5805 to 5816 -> -0.7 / 1.88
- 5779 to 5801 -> 0.3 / 1.75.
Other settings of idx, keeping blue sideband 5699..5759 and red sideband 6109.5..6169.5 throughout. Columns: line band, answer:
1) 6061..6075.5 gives -1.5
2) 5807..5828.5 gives -1.2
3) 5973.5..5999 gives -1.5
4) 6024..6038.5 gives -1.3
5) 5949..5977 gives -0.2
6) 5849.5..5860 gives 0.1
